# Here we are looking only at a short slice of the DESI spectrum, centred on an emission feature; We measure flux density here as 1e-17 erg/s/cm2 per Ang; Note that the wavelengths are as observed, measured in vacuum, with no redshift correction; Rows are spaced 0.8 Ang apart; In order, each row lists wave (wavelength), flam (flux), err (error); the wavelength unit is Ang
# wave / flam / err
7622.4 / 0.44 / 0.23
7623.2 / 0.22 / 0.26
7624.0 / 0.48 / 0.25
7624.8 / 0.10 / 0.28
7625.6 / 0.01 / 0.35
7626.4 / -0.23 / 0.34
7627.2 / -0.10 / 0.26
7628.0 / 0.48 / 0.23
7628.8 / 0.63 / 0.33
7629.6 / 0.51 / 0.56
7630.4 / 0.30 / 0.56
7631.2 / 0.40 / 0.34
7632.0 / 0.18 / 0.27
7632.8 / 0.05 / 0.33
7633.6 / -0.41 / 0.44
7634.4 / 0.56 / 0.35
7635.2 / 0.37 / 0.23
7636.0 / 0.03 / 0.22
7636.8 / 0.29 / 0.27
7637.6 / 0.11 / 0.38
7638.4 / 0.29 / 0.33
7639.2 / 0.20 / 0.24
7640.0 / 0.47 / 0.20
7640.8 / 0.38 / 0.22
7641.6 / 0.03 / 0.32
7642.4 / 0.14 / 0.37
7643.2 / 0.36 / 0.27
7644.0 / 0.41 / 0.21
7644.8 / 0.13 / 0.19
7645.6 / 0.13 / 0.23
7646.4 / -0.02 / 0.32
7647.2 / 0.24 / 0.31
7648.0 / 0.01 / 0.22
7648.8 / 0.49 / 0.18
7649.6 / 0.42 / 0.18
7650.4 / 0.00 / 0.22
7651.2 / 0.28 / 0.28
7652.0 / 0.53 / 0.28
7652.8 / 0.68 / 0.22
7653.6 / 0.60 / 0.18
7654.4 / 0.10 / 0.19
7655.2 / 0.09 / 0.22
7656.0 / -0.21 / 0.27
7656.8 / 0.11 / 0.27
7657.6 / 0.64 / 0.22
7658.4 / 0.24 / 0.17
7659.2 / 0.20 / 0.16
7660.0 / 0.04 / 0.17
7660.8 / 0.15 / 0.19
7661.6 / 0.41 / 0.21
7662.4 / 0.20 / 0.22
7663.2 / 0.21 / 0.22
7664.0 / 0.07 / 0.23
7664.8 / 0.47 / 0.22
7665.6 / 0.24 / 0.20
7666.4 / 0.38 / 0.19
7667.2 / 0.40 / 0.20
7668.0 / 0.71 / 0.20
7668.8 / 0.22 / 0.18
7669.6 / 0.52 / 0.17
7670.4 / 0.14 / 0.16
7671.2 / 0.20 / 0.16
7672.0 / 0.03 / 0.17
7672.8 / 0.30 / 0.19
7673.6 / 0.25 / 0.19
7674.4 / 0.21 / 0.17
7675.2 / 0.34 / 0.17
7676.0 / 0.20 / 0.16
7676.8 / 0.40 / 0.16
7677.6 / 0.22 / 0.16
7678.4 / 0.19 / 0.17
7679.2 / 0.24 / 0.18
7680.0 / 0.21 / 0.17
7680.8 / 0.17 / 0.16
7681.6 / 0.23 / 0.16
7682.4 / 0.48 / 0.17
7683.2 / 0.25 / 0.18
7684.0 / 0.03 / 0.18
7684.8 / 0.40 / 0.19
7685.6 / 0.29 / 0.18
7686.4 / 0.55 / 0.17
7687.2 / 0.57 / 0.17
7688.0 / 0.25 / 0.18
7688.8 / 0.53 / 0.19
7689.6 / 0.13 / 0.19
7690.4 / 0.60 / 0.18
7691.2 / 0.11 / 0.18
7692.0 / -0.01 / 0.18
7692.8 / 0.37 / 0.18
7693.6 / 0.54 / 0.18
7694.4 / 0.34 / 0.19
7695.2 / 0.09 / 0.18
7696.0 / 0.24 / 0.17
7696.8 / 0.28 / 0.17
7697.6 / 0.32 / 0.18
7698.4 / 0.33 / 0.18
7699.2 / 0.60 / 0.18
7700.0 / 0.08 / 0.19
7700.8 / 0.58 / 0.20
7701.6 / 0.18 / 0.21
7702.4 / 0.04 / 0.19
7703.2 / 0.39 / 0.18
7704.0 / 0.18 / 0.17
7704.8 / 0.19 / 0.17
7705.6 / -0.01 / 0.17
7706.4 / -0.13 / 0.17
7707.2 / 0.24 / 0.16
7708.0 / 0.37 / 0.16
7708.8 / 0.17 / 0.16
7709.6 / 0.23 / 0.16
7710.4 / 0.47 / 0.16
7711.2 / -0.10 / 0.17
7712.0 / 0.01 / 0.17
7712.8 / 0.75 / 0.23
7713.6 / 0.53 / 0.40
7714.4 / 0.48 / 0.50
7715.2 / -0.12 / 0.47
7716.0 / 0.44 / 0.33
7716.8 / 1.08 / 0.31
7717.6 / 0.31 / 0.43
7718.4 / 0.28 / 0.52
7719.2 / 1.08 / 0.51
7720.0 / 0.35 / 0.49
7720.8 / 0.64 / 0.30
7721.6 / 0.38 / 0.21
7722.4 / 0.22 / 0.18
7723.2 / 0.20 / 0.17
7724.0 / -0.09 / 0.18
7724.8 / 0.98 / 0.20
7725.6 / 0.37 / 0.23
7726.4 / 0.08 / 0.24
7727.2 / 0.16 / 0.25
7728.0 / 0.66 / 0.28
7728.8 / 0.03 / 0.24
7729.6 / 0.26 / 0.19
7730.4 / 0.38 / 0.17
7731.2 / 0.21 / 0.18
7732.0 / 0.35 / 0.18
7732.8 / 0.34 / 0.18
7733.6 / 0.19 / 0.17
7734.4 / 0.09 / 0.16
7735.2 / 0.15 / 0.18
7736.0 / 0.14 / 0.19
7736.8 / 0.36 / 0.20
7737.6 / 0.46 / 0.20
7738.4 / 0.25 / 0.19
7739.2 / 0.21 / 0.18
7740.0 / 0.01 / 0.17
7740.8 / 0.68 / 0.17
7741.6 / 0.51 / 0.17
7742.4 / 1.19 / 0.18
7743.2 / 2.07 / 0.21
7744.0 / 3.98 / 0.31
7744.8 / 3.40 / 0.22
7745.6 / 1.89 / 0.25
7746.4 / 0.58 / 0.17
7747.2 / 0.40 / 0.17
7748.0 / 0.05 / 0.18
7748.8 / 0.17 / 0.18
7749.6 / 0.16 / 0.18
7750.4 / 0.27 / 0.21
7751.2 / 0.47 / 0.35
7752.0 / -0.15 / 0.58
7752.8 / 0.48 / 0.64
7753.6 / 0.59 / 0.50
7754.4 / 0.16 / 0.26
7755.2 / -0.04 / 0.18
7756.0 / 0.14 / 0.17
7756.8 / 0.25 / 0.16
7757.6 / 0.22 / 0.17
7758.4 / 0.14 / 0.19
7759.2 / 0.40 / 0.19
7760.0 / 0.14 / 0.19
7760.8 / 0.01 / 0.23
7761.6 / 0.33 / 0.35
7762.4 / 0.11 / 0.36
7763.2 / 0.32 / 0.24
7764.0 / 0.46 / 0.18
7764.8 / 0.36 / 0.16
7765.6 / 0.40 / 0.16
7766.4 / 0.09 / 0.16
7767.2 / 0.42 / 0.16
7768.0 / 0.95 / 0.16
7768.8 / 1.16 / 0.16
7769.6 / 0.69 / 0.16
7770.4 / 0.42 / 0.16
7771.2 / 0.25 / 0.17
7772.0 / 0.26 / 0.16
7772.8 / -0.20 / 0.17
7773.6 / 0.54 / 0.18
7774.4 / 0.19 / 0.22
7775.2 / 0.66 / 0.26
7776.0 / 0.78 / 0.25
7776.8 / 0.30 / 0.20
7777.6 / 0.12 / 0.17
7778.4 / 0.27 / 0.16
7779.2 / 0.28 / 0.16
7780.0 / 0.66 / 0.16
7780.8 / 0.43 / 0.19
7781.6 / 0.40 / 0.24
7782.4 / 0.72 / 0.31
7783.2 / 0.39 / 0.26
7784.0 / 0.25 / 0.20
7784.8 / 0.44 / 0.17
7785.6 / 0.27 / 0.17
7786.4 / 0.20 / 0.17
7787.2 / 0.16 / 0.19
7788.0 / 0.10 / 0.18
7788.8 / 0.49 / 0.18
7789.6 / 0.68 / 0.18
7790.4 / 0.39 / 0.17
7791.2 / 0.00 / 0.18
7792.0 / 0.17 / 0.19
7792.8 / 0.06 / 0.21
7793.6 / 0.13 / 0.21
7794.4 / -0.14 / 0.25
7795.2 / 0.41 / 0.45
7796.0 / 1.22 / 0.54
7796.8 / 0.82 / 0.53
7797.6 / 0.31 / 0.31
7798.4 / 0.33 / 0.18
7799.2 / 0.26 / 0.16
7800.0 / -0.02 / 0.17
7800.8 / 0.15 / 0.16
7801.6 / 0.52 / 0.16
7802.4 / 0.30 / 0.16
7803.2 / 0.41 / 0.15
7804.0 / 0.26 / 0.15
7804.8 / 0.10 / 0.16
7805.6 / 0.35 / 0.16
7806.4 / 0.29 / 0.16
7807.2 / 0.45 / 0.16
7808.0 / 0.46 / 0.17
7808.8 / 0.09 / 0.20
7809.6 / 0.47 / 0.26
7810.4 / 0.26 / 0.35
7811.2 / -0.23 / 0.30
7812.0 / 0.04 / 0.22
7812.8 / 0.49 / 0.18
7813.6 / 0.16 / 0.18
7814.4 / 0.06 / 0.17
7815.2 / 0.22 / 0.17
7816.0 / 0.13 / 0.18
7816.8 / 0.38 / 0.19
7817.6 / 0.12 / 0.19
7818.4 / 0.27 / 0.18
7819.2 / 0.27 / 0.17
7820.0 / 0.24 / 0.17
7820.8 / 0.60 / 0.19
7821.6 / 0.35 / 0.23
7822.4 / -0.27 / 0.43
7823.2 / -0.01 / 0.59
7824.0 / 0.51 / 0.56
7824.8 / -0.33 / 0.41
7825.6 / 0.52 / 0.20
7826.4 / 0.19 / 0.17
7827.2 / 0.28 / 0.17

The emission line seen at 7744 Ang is H-alpha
